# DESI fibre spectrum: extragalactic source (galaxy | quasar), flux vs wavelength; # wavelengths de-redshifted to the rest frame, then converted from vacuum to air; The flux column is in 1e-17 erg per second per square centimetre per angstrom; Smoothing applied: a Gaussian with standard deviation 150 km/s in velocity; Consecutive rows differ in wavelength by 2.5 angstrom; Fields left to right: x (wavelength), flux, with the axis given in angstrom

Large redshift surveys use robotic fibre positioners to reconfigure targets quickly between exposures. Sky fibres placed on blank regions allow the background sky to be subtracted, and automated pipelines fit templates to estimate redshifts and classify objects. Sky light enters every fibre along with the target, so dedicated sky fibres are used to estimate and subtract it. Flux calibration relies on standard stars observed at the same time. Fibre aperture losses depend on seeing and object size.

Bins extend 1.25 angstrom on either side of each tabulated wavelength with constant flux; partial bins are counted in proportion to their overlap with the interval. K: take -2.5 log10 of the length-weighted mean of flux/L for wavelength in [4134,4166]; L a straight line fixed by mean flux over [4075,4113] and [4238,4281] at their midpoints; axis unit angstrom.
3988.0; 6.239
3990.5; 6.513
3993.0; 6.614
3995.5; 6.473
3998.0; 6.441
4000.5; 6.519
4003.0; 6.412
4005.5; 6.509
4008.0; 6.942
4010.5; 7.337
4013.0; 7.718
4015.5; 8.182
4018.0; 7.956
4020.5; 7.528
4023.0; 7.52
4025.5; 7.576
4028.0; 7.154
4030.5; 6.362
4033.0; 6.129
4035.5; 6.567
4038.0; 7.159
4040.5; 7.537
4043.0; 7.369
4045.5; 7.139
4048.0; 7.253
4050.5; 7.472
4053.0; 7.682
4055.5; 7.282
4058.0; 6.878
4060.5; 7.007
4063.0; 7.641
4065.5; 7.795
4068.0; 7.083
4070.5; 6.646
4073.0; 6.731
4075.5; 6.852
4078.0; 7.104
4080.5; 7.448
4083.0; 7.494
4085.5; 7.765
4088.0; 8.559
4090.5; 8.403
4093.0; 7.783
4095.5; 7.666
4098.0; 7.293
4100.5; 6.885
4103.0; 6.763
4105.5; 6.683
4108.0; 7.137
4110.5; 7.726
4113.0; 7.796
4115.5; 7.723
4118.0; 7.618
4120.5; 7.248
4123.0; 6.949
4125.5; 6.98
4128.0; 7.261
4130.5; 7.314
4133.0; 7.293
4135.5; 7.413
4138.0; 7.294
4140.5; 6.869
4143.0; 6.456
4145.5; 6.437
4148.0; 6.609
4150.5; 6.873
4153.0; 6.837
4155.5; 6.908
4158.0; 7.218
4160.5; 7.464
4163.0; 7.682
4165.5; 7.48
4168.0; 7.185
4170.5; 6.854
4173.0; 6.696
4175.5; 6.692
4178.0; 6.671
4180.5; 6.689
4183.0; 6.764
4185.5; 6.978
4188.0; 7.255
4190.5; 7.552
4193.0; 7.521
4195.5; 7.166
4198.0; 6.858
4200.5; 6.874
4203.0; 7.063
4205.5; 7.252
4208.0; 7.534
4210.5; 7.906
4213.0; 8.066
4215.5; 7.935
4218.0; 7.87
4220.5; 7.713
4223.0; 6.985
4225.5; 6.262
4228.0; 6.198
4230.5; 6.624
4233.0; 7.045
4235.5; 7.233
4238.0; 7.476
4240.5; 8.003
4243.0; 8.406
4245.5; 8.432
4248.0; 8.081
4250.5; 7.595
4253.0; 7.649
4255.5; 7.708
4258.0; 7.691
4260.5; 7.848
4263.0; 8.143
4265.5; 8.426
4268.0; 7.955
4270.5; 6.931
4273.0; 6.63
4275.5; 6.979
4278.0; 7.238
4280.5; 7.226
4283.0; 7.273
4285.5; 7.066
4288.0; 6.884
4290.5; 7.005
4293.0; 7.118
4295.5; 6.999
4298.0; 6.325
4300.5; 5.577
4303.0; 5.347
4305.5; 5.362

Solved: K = 0.08 mag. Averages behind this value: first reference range 7.46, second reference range 7.7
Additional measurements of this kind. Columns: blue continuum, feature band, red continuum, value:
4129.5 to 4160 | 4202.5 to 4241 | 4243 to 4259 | 0.05 mag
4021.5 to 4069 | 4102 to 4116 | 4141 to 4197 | -0.03 mag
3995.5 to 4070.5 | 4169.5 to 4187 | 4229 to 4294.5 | 0.09 mag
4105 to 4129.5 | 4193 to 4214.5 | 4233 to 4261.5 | 0.04 mag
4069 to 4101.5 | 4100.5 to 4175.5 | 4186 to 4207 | 0.03 mag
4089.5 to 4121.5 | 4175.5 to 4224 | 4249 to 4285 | 0.03 mag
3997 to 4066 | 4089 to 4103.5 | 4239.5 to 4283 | -0.03 mag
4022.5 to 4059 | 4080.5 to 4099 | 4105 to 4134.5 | -0.08 mag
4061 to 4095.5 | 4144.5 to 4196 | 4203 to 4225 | 0.08 mag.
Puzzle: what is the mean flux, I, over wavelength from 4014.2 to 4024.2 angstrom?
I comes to 7.8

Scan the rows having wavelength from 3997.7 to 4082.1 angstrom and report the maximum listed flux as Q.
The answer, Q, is 8.182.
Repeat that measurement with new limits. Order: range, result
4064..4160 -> 8.559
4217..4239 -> 7.87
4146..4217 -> 8.066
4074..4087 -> 7.765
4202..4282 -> 8.432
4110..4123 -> 7.796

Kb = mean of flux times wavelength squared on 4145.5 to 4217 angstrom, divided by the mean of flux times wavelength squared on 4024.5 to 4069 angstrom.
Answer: 1.07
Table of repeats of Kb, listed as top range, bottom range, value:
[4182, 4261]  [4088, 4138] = 1.06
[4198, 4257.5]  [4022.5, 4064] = 1.14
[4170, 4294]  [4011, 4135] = 1.08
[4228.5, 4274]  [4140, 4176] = 1.15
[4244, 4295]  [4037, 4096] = 1.11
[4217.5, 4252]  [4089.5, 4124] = 1.07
